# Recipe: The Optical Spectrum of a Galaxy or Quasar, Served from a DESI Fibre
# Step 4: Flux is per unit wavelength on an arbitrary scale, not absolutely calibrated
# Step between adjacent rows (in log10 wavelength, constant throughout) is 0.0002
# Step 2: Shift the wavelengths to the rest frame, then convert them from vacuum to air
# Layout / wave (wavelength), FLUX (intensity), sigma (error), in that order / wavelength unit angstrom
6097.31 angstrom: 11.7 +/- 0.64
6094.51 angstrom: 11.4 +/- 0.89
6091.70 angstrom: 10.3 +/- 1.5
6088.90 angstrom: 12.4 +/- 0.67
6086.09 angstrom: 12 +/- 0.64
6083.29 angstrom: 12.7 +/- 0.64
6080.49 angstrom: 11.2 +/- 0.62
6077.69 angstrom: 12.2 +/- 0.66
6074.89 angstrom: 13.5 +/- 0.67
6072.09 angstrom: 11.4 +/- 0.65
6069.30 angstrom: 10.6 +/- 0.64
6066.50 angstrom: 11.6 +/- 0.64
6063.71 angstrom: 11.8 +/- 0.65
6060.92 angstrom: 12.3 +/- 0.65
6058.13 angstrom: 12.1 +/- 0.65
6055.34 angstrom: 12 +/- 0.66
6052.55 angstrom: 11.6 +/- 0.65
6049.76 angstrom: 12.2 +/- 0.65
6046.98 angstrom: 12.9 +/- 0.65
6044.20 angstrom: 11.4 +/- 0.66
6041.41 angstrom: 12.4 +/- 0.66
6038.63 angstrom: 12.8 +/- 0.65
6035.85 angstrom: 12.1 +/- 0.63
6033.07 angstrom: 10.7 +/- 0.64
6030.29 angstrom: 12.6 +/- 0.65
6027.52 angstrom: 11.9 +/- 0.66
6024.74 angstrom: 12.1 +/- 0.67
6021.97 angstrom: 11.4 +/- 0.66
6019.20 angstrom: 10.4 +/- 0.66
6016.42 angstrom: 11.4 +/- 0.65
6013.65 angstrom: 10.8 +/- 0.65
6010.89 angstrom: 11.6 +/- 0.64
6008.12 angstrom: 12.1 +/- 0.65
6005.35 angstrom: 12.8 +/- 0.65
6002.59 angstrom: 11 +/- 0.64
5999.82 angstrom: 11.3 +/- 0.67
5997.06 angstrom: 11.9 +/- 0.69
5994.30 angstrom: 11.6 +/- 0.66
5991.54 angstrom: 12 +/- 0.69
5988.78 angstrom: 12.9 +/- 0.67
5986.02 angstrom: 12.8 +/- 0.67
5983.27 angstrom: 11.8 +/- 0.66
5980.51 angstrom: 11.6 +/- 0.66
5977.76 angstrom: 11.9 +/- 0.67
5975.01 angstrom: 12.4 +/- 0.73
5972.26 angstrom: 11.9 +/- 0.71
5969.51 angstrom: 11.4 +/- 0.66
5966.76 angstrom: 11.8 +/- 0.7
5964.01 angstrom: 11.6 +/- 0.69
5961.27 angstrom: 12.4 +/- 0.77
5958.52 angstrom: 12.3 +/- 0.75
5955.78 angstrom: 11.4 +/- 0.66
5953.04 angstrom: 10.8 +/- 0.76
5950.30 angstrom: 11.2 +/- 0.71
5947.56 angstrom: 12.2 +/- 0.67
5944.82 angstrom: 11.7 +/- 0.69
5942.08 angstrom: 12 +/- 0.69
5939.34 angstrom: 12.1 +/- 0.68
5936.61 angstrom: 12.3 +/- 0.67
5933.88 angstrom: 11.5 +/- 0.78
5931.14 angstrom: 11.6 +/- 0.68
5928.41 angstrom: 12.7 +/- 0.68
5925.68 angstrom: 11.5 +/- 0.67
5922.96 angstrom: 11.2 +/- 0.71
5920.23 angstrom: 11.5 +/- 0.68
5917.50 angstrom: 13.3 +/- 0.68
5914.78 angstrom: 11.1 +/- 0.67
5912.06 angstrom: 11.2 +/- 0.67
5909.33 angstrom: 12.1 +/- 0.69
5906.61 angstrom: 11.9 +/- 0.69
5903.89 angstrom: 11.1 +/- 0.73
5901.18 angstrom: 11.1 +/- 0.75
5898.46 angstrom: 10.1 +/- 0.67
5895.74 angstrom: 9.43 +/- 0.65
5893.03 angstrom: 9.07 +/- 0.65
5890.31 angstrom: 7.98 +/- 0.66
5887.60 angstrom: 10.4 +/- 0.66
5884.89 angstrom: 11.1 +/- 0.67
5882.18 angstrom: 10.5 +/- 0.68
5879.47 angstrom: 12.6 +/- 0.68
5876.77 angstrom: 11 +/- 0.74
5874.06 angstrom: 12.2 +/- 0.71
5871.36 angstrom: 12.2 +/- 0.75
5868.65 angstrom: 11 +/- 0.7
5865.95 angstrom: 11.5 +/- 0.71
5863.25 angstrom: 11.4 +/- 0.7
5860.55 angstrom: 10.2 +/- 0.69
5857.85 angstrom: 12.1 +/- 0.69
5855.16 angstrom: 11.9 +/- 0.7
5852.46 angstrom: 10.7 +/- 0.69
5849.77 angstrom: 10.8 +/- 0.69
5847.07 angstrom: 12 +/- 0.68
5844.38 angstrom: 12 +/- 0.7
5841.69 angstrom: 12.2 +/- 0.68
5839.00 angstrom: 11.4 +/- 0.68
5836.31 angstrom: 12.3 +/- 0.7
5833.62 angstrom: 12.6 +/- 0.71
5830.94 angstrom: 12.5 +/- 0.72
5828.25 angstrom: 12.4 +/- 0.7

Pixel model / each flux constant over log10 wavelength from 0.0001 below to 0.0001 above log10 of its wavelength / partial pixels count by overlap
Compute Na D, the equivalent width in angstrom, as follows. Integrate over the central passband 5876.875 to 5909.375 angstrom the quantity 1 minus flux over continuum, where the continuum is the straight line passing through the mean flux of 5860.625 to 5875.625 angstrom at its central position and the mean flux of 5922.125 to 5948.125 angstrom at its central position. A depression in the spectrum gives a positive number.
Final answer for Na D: 3.0 angstrom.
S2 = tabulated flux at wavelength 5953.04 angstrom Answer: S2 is 10.8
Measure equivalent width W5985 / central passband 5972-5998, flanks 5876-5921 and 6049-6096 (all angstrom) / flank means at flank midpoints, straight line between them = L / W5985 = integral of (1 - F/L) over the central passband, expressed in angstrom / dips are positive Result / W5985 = -1.7 angstrom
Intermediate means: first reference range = 10.9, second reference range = 11.8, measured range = 12.1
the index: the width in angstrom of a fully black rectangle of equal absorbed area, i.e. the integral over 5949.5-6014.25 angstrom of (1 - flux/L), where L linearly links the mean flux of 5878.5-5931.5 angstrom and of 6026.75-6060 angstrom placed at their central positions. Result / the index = -1.2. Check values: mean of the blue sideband 11.1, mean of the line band 11.8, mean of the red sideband 12.1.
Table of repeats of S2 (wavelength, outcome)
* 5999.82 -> 11.3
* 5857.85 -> 12.1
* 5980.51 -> 11.6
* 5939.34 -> 12.1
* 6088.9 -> 12.4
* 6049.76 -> 12.2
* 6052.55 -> 11.6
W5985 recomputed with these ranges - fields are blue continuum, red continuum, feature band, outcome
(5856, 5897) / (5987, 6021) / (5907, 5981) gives -3.4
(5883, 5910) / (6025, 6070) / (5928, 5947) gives -2.0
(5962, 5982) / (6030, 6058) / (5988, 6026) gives 0.9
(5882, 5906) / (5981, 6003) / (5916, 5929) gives -1.6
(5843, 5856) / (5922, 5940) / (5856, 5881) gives -0.1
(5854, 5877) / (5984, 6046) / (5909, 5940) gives -0.5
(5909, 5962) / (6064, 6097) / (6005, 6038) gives 0.3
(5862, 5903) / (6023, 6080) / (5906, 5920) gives -1.1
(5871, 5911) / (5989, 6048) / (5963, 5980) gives -0.6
